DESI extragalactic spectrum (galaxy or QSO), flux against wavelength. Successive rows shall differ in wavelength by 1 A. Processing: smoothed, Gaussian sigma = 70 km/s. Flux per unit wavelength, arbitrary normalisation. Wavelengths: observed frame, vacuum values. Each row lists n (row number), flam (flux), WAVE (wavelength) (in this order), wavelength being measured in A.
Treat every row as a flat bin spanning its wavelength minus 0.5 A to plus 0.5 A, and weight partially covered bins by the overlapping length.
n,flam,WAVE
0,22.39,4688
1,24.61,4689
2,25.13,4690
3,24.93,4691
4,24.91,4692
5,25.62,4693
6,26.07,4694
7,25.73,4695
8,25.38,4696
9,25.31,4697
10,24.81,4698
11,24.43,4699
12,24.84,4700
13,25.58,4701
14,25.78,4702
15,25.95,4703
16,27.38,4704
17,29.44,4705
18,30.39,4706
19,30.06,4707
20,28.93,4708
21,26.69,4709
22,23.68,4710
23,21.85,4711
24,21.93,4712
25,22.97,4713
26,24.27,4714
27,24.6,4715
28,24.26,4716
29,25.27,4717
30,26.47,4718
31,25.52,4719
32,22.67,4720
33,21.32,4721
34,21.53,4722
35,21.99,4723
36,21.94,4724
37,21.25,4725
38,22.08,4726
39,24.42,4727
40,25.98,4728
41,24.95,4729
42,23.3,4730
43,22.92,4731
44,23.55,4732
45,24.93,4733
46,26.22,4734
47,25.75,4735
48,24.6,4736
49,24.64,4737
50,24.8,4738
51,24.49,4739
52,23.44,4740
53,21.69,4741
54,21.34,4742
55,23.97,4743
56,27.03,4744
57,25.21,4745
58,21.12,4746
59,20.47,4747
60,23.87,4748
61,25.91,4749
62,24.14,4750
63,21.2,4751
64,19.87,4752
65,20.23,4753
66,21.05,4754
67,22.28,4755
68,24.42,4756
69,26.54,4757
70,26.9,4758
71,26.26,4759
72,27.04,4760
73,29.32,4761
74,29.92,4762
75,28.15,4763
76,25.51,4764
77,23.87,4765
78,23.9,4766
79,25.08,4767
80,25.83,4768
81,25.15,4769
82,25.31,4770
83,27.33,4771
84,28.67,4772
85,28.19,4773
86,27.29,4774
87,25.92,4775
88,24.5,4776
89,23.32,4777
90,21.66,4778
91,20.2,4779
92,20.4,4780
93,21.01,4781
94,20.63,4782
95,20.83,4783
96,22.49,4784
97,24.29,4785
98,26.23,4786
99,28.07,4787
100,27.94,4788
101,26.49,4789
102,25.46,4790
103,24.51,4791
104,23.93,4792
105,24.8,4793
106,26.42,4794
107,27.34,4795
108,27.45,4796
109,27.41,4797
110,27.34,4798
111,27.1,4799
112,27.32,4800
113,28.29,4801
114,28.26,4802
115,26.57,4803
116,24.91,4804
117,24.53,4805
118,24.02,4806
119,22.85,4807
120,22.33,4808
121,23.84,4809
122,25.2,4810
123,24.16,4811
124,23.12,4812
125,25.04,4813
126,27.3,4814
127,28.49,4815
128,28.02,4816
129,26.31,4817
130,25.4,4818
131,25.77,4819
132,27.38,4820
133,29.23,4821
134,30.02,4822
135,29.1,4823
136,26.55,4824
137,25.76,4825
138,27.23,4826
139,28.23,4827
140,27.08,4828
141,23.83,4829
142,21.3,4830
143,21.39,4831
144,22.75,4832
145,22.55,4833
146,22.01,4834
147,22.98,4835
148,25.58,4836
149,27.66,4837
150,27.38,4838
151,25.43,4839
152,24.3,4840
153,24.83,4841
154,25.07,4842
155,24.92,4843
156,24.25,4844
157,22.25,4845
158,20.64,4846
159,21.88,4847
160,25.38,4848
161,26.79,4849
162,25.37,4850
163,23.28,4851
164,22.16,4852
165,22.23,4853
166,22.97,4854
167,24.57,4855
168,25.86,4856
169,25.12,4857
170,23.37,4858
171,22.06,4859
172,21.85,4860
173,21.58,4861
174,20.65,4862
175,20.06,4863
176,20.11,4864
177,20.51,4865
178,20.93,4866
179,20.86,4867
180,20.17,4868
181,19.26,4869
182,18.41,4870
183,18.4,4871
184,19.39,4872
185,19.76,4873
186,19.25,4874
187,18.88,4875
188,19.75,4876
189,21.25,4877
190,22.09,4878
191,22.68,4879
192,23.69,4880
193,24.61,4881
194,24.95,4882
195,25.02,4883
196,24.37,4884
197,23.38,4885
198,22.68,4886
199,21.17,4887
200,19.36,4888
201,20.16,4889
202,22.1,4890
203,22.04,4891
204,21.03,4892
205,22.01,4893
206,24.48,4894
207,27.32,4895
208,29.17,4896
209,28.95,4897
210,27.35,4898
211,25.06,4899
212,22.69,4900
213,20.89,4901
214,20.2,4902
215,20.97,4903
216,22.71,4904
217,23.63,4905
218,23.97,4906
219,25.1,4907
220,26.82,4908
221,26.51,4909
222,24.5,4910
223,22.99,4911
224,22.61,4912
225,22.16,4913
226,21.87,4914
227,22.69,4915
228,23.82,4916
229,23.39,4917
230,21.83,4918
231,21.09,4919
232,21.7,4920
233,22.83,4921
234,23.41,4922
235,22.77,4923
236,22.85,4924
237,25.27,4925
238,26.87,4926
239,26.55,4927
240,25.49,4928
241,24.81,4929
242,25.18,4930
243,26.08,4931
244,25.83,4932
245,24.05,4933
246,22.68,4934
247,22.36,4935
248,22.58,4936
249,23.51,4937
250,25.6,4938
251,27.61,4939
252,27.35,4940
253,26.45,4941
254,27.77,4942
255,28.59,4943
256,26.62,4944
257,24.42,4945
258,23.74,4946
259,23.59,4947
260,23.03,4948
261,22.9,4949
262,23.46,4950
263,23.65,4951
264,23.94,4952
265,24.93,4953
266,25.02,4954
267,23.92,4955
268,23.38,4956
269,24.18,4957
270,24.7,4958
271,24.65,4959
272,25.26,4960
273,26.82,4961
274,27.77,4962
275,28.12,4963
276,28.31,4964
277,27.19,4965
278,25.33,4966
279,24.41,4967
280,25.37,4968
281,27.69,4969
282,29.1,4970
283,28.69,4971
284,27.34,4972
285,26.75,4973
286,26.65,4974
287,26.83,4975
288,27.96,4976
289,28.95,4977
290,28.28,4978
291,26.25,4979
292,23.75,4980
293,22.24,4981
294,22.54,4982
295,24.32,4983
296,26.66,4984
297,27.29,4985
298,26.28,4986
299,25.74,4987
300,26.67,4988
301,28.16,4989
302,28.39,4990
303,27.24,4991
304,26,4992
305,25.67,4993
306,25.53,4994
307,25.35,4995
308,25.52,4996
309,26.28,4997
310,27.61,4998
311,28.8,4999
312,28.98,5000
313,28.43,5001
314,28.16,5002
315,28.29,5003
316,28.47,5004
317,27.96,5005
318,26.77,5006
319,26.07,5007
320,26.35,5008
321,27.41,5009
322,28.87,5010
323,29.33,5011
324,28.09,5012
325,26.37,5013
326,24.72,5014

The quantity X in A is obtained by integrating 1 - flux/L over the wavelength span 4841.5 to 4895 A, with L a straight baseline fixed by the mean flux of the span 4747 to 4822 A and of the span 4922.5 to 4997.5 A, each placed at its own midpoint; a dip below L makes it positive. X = 6.8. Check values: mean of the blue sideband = 25.2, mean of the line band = 22.2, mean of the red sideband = 25.6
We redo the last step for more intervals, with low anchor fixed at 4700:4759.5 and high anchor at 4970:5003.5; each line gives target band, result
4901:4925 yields 2.7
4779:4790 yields 0.5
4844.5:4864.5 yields 2.0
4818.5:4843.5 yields -0.3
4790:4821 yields -1.1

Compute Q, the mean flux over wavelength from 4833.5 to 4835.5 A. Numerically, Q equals 22.5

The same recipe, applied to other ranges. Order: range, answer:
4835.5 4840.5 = 26.1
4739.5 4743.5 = 22.6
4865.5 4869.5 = 20.3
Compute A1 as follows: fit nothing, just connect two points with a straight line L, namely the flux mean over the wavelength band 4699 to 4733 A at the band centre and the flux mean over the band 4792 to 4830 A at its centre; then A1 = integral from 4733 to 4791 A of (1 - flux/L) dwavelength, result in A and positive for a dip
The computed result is 2.05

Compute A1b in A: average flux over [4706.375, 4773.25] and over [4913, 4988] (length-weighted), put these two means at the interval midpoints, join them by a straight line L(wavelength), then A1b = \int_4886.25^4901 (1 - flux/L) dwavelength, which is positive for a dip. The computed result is 0.8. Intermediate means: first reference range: 24.5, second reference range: 25.1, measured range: 23.7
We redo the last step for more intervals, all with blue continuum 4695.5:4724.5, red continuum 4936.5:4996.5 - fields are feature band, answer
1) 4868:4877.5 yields 2.29 A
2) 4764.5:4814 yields 0.43 A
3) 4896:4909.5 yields 0.67 A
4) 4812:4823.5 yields -0.86 A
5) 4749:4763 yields 0.24 A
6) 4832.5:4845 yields 0.40 A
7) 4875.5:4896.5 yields 2.13 A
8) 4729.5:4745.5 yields 0.55 A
